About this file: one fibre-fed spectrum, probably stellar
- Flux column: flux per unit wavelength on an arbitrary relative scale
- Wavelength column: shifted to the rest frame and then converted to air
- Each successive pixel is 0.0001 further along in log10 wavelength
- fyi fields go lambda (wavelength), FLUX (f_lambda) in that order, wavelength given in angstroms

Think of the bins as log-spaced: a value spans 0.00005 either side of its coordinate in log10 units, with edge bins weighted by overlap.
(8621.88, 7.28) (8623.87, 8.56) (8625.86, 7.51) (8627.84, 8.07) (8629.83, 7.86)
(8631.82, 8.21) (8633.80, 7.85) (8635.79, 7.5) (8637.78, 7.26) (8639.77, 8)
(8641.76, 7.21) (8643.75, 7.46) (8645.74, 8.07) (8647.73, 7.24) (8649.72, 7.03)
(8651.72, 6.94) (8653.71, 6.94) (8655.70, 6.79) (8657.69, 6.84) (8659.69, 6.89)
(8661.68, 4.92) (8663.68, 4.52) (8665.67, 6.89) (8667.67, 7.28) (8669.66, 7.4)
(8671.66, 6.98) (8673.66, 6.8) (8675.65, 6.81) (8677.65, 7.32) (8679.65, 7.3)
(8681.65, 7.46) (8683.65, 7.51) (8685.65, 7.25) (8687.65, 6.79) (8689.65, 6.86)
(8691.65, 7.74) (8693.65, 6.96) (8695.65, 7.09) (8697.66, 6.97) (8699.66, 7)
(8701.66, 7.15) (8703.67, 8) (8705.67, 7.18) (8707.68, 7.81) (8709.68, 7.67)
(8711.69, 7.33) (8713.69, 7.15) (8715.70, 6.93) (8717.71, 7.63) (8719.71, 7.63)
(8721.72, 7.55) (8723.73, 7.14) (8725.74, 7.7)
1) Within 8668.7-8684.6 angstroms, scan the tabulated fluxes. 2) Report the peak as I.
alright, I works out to 7.51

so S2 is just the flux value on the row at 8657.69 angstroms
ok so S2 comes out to 6.84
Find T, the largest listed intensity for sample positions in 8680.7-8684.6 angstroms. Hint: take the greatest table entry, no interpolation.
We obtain 7.51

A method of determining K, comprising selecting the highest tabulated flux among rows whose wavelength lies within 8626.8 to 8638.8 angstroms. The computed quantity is 8.21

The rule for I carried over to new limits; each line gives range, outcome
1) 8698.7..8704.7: 8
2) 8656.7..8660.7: 6.89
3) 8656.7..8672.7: 7.4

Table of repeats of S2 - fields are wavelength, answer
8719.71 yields 7.63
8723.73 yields 7.14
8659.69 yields 6.89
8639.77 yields 8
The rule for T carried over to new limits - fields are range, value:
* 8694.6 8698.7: 7.09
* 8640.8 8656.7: 8.07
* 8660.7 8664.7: 4.92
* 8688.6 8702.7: 7.74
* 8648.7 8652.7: 7.03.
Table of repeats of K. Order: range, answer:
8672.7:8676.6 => 6.81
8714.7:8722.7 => 7.63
